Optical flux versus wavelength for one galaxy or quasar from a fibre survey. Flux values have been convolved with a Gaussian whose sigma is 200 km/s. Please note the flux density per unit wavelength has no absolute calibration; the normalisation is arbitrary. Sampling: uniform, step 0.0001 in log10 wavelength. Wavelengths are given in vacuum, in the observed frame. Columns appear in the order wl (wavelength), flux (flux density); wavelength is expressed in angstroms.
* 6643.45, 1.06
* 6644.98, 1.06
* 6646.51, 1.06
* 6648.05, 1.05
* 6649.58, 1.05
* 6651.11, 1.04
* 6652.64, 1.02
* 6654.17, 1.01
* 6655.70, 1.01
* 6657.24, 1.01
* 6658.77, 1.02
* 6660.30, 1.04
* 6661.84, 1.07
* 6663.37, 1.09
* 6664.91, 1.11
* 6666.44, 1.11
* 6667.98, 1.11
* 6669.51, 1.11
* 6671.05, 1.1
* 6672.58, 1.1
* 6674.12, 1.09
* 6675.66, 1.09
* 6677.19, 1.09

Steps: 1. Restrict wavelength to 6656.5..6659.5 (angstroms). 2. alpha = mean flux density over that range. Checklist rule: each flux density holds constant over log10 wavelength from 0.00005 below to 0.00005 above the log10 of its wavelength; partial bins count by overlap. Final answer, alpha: 1.02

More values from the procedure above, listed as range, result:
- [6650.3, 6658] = 1.02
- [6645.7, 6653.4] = 1.04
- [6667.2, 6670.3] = 1.11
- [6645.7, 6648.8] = 1.05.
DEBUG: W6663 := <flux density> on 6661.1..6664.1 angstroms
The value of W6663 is 1.08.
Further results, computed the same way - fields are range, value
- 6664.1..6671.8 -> 1.11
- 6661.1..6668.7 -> 1.1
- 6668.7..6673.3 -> 1.11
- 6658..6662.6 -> 1.04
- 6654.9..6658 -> 1.01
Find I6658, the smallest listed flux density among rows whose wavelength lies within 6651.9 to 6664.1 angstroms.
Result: 1.01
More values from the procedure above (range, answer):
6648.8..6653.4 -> 1.02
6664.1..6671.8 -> 1.1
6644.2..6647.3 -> 1.06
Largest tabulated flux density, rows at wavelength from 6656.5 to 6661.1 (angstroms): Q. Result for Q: 1.04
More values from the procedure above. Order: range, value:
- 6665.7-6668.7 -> 1.11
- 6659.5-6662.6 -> 1.07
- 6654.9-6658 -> 1.01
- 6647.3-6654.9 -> 1.05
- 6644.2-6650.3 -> 1.06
